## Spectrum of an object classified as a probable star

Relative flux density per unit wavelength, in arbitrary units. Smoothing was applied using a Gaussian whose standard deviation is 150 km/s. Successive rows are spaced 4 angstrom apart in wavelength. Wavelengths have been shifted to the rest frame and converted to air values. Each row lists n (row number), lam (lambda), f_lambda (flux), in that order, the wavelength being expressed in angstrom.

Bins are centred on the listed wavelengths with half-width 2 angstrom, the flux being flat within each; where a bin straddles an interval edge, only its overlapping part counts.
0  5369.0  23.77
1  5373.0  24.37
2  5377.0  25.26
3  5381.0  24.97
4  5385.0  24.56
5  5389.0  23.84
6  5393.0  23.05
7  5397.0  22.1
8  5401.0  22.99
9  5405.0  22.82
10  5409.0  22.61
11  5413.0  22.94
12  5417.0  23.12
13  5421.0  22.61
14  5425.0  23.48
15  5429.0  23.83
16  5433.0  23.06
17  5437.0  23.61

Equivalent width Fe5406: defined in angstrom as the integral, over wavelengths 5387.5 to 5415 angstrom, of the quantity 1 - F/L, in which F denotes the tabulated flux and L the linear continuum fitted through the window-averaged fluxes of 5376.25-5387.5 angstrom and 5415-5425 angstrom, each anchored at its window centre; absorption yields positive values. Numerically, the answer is 1.2 angstrom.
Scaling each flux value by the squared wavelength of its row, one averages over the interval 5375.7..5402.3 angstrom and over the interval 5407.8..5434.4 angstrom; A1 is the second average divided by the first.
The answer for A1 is 1.0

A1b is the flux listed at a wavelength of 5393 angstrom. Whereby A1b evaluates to 23.05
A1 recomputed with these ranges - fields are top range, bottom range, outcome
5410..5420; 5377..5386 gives 0.93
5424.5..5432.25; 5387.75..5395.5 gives 1.03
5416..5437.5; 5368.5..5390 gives 0.97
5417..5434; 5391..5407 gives 1.03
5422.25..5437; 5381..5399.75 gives 1.01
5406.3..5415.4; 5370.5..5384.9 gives 0.93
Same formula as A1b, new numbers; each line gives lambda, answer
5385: 24.56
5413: 22.94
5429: 23.83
